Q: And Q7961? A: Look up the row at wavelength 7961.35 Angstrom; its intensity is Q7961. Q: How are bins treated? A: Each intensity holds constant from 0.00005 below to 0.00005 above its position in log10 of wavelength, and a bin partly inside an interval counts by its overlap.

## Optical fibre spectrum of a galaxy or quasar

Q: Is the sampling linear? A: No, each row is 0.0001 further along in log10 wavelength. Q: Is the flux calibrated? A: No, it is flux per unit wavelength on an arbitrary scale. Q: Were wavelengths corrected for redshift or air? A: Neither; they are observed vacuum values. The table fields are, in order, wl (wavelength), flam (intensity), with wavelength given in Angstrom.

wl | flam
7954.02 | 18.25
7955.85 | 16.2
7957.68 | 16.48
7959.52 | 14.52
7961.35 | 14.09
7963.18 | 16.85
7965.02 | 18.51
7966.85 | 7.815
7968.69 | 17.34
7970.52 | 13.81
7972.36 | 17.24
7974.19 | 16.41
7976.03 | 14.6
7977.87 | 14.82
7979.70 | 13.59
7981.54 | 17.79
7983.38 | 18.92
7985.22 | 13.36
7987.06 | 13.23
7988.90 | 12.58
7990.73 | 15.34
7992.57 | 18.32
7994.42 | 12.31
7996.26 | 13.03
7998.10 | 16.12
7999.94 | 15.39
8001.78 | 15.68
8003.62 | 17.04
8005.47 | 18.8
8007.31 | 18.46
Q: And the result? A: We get 14.09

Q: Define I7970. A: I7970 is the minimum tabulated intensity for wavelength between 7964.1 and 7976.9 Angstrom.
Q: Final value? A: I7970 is 7.815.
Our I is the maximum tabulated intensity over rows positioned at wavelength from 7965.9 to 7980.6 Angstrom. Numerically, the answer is 17.34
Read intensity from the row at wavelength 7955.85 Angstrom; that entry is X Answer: 16.2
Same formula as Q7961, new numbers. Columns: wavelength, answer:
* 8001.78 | 15.68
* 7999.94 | 15.39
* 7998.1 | 16.12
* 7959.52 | 14.52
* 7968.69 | 17.34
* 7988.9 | 12.58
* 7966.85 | 7.815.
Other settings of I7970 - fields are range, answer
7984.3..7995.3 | 12.31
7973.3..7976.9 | 14.6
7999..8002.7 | 15.39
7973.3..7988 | 13.23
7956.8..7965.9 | 14.09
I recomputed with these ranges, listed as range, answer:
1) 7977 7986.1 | 18.92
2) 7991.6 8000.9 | 18.32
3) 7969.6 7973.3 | 17.24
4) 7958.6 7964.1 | 16.85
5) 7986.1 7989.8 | 13.23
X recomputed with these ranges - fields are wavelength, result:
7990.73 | 15.34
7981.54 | 17.79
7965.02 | 18.51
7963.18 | 16.85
